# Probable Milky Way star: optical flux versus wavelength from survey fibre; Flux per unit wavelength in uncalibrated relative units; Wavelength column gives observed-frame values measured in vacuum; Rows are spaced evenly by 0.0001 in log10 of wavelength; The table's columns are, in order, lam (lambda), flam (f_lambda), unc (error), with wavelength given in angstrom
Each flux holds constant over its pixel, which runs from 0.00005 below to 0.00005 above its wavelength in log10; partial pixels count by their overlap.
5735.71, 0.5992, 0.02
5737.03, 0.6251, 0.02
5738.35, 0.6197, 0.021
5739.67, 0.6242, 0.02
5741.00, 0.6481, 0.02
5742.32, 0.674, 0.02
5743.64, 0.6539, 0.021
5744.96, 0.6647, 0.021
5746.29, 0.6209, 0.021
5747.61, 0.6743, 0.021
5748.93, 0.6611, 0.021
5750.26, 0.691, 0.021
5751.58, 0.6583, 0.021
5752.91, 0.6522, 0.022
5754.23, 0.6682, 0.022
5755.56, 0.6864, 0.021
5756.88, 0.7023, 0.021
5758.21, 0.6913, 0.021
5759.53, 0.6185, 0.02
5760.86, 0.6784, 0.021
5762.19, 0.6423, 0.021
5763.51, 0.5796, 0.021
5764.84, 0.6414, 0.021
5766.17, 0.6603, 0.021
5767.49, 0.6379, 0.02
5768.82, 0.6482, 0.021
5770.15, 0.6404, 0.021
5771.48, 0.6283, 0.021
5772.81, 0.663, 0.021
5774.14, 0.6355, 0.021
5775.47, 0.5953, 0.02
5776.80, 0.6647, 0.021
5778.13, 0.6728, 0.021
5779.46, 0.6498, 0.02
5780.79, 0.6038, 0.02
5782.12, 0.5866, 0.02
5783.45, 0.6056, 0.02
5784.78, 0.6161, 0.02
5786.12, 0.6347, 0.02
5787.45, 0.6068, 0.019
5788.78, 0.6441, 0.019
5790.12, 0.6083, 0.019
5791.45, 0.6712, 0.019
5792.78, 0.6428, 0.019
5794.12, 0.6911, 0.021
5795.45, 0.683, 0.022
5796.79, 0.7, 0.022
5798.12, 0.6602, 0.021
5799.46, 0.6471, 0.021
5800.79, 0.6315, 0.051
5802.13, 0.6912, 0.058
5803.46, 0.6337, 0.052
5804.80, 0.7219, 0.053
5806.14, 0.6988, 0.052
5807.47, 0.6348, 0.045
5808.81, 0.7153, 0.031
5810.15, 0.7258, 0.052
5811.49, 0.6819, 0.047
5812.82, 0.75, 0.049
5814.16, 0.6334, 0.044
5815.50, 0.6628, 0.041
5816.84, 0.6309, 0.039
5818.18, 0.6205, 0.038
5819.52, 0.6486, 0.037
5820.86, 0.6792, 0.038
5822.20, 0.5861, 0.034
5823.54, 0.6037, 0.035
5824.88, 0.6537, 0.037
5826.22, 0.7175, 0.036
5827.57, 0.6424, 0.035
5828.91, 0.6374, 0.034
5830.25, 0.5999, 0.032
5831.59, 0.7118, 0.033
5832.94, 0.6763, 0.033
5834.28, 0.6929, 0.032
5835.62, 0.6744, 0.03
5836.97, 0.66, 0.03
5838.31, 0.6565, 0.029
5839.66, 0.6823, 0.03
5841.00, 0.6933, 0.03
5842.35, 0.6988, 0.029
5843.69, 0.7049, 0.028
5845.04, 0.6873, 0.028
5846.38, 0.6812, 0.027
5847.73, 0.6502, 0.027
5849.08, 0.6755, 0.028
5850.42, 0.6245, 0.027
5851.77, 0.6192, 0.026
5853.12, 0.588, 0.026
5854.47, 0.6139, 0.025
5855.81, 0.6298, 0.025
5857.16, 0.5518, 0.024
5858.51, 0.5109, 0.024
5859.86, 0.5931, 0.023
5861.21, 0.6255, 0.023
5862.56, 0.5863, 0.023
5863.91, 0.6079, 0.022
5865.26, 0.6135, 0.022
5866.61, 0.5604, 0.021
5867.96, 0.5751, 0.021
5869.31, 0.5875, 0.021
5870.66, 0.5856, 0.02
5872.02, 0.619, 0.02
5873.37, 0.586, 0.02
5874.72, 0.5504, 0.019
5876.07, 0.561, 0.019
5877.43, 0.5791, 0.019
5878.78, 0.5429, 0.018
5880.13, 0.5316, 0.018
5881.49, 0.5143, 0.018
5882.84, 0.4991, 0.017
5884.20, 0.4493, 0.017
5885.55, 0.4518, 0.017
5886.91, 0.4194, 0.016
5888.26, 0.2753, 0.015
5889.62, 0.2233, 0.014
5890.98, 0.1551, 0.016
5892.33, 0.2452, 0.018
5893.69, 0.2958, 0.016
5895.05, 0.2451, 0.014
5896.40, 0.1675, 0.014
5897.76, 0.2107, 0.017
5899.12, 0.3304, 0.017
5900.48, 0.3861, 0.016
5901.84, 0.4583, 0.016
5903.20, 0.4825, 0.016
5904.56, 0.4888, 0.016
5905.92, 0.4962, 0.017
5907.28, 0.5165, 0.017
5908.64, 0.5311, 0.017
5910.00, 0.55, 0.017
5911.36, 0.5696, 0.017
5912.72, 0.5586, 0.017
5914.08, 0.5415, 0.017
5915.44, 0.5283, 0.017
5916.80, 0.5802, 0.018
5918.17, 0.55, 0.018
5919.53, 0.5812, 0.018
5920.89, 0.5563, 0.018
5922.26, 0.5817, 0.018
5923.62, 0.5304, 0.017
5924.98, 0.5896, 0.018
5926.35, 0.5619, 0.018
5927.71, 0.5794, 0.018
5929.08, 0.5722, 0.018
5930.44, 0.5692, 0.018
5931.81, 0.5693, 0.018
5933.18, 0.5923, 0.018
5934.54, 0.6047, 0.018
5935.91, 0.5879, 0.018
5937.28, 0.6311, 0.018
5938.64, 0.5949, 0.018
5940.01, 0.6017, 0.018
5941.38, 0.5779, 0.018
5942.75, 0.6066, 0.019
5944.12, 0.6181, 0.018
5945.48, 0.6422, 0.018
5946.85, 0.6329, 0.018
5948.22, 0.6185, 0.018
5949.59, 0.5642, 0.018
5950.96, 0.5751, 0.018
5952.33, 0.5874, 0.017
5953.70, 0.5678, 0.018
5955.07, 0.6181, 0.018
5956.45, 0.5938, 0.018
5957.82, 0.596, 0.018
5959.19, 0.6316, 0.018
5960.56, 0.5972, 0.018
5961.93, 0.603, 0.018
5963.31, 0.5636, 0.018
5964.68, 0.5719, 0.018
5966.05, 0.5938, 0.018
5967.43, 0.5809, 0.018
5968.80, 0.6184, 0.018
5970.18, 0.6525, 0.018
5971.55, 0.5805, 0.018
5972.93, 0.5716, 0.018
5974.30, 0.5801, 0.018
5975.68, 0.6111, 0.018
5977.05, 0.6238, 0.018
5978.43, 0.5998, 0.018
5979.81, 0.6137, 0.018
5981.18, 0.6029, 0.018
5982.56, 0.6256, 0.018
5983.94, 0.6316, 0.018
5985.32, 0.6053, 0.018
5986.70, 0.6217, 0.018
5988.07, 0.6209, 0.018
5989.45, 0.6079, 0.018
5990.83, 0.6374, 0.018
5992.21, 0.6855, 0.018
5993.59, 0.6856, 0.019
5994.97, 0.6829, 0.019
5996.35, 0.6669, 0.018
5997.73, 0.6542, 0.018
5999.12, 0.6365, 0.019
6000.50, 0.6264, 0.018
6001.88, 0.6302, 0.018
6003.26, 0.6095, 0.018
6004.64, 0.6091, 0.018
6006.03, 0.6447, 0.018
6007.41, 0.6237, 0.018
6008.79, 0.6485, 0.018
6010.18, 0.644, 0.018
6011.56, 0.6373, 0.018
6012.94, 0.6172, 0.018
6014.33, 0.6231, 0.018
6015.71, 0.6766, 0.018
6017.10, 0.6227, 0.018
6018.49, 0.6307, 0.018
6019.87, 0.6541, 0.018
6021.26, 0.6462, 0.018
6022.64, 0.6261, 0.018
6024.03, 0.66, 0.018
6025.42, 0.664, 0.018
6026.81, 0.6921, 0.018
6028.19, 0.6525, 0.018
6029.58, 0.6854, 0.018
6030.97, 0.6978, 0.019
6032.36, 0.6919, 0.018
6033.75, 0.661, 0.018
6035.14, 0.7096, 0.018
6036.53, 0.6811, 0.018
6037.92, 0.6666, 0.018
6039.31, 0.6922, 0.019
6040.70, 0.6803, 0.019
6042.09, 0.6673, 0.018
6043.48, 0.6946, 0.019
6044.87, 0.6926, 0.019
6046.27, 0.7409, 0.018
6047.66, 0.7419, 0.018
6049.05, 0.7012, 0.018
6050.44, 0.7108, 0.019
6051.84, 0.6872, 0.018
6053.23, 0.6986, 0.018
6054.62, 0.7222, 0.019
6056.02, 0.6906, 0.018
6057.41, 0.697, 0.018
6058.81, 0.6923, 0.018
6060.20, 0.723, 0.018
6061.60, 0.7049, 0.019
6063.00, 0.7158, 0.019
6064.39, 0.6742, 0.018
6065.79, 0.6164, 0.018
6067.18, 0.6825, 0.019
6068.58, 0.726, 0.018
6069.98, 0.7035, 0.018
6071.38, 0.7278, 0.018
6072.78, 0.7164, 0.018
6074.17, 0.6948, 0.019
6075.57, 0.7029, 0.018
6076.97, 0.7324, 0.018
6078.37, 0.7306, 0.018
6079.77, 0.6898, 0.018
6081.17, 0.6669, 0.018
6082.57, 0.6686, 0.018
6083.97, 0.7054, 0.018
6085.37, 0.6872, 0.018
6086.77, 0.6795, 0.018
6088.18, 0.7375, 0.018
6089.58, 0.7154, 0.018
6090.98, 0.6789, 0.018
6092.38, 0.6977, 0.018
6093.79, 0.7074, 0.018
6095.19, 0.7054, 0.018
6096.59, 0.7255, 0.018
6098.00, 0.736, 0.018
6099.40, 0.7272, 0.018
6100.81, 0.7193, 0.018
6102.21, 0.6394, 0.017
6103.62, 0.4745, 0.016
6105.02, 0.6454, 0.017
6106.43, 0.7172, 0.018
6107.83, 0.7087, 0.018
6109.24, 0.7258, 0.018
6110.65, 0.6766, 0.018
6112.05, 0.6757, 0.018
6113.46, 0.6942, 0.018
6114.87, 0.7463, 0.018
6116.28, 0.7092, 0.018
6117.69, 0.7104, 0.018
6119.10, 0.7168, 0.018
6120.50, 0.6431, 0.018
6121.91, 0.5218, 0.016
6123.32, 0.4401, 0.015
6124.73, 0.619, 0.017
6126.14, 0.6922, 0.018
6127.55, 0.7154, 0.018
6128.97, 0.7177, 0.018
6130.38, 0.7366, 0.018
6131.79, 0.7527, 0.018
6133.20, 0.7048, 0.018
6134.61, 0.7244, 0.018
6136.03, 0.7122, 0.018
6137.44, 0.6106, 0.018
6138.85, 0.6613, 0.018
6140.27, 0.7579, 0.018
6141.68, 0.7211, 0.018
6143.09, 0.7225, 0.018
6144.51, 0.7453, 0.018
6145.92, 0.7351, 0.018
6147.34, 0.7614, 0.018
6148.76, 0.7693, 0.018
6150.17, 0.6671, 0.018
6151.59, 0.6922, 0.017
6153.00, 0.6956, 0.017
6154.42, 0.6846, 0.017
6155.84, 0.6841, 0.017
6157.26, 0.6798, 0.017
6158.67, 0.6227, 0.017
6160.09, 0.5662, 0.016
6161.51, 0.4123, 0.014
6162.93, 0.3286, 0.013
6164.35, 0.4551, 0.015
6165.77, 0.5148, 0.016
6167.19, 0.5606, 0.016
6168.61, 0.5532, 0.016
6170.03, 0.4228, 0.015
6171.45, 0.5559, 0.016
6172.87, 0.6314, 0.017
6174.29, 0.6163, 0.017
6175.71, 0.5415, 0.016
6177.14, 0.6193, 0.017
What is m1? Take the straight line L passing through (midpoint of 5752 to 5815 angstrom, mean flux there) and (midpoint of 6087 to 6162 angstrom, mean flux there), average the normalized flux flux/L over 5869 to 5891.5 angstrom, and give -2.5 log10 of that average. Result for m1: 0.35 mag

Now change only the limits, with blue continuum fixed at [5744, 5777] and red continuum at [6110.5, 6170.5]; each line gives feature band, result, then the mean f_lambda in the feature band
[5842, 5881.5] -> 0.08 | 0.602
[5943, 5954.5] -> 0.09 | 0.602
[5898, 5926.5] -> 0.25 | 0.517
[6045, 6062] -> -0.09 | 0.709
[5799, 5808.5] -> -0.03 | 0.668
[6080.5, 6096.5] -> -0.07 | 0.697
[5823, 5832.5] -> 0.00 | 0.653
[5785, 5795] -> 0.02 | 0.642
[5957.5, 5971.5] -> 0.09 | 0.6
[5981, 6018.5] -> 0.02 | 0.636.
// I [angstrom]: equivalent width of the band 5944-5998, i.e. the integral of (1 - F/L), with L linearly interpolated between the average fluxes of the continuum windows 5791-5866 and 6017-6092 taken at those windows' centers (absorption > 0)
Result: 5.1 angstrom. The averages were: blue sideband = 0.653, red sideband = 0.69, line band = 0.613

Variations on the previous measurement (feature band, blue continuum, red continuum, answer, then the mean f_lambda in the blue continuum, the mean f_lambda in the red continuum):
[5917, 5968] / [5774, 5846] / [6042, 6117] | 6.7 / 0.659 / 0.697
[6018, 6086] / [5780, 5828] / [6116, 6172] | -4.7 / 0.655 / 0.642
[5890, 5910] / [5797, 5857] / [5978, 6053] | 9.0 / 0.661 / 0.656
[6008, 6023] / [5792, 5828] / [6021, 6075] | 1.1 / 0.666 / 0.691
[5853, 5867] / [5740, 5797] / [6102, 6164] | 1.3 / 0.648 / 0.666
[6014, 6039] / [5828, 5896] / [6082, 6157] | -0.8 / 0.558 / 0.691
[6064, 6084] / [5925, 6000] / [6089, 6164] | -1.3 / 0.608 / 0.673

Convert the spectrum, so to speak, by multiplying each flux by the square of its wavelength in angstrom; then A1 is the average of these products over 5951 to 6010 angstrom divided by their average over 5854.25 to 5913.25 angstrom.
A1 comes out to 1.3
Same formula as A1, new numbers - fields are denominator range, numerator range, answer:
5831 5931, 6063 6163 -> 1.37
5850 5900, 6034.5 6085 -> 1.54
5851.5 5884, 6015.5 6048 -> 1.24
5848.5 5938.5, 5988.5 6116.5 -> 1.39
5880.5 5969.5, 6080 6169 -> 1.38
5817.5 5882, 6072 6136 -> 1.20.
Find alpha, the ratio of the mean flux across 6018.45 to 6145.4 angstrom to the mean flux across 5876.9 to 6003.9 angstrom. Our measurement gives 1.3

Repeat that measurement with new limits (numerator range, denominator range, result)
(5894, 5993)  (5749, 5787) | 0.87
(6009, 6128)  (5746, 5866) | 1.05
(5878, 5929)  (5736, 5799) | 0.70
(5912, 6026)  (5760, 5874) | 0.95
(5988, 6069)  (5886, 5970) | 1.29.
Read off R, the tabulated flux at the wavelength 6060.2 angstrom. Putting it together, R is 0.723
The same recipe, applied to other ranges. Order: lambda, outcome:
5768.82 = 0.6482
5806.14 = 0.6988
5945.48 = 0.6422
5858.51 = 0.5109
